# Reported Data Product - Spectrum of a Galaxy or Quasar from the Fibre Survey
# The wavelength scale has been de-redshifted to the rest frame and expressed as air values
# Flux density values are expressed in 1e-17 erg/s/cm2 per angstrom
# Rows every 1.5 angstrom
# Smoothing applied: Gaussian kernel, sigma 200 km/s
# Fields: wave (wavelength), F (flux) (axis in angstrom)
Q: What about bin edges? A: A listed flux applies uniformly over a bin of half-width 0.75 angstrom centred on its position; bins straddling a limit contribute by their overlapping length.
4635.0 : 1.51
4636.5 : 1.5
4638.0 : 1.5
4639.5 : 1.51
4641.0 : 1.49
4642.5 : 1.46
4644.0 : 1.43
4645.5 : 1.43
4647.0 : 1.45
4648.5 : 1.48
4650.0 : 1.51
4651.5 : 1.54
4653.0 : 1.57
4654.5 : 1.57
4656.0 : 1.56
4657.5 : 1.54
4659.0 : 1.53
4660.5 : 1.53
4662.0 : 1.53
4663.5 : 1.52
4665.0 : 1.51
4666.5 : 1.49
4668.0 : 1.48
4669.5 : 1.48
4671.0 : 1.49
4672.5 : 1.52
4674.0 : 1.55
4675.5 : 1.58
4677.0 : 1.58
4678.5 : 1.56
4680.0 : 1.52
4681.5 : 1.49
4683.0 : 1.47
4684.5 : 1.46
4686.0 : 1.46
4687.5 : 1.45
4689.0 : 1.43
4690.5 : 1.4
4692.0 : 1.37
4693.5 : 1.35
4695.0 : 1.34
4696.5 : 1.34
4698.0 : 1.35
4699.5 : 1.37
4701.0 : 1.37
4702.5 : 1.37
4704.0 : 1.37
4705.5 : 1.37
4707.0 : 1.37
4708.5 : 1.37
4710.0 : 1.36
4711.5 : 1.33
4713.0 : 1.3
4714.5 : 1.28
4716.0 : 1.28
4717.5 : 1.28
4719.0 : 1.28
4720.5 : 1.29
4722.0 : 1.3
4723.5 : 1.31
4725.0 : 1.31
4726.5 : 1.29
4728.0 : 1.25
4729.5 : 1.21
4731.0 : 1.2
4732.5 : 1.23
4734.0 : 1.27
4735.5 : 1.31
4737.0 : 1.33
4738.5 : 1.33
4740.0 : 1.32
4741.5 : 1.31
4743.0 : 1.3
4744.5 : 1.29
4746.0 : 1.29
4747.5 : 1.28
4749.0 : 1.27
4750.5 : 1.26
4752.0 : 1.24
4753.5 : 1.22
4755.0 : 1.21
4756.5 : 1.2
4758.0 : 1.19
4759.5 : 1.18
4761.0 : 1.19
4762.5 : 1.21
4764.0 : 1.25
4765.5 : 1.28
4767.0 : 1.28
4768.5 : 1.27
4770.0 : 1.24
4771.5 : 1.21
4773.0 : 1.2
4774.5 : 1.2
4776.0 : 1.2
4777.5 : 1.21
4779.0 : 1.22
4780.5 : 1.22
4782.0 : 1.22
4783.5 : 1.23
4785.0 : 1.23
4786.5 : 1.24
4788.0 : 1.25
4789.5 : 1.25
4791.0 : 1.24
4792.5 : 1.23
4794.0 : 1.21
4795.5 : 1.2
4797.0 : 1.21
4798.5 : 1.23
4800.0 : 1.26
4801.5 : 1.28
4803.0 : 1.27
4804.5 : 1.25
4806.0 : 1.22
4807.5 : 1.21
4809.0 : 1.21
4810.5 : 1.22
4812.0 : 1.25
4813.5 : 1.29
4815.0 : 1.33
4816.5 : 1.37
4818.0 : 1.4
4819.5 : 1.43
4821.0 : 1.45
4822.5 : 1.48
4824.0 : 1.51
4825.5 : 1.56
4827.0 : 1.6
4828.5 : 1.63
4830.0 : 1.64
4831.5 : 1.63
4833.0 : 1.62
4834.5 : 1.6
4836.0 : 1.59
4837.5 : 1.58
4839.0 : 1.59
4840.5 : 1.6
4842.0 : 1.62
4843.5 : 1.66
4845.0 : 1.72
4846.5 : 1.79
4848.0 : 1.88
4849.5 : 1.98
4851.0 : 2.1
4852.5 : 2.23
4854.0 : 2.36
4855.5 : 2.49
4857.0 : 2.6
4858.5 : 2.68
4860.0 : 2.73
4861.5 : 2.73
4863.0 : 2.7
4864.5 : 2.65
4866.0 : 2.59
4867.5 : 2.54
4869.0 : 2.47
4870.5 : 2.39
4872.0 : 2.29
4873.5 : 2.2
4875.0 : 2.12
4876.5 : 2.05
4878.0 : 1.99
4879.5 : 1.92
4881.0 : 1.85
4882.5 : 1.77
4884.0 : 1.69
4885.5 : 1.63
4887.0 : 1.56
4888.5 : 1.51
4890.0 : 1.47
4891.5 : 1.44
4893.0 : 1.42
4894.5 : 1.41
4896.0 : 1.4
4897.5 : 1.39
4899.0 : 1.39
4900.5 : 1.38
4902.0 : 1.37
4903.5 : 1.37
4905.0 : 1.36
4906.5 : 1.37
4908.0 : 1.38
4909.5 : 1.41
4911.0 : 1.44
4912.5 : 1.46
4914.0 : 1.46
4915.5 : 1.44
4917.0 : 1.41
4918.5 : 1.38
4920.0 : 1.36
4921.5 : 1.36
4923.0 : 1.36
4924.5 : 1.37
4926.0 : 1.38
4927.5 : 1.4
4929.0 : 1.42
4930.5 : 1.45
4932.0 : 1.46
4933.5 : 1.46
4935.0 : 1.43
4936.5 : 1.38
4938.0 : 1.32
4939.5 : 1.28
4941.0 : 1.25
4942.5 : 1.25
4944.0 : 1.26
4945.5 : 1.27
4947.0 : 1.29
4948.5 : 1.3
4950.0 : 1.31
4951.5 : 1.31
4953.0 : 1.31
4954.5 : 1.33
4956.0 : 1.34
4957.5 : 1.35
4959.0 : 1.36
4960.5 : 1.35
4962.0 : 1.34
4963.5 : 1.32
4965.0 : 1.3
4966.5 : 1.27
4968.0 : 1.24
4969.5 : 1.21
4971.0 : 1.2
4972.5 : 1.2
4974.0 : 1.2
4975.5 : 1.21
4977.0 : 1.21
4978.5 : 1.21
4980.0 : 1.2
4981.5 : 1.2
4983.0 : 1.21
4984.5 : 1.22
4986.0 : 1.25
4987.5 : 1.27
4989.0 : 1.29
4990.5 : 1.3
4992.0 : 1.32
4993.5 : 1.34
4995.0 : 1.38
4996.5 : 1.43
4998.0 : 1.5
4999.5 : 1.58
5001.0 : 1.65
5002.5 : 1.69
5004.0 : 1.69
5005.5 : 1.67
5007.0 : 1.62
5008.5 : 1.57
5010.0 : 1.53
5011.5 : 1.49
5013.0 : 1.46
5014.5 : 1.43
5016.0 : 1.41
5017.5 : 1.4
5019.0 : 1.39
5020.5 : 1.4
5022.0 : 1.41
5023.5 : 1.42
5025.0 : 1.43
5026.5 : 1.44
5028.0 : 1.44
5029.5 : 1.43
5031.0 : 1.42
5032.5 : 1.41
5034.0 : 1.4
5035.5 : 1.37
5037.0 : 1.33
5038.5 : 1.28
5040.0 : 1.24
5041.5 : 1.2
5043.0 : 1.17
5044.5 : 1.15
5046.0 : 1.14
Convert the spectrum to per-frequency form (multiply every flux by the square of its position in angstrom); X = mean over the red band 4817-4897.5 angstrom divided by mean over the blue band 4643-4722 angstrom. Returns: 1.42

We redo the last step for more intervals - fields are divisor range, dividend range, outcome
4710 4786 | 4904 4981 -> 1.15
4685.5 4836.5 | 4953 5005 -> 1.11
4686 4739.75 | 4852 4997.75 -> 1.28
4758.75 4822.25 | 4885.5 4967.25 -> 1.16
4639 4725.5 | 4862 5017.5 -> 1.16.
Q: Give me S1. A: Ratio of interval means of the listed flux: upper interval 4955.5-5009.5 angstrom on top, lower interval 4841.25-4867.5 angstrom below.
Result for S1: 0.6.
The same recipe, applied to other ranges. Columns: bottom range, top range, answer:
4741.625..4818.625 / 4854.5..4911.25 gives 1.53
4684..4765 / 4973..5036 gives 1.07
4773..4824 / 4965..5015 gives 1.08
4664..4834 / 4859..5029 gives 1.14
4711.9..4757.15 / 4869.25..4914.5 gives 1.29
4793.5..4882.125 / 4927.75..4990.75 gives 0.72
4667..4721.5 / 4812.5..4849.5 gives 1.12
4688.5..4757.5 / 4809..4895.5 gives 1.41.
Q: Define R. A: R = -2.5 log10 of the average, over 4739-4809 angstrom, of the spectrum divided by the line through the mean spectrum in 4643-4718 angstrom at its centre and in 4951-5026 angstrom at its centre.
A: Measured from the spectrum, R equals 0.151 mag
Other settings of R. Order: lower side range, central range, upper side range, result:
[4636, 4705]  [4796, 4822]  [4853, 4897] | 0.42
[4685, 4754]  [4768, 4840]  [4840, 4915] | 0.21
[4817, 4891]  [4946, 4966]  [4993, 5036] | 0.24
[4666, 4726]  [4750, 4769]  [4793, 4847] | 0.16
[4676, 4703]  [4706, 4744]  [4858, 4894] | 0.20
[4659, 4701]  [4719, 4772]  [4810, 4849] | 0.19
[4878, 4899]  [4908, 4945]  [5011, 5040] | 0.11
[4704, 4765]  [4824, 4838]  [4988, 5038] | -0.19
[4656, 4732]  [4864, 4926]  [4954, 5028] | -0.20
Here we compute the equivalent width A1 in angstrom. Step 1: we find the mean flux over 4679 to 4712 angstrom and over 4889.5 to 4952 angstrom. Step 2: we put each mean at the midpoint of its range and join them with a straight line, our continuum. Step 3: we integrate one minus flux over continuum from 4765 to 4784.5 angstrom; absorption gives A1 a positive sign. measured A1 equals 2.3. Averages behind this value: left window 1.4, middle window 1.23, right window 1.38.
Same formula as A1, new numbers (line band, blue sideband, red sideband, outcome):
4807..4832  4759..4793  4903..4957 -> -3.09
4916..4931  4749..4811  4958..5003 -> -1.16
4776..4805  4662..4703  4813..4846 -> 5.50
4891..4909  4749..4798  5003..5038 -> -0.59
